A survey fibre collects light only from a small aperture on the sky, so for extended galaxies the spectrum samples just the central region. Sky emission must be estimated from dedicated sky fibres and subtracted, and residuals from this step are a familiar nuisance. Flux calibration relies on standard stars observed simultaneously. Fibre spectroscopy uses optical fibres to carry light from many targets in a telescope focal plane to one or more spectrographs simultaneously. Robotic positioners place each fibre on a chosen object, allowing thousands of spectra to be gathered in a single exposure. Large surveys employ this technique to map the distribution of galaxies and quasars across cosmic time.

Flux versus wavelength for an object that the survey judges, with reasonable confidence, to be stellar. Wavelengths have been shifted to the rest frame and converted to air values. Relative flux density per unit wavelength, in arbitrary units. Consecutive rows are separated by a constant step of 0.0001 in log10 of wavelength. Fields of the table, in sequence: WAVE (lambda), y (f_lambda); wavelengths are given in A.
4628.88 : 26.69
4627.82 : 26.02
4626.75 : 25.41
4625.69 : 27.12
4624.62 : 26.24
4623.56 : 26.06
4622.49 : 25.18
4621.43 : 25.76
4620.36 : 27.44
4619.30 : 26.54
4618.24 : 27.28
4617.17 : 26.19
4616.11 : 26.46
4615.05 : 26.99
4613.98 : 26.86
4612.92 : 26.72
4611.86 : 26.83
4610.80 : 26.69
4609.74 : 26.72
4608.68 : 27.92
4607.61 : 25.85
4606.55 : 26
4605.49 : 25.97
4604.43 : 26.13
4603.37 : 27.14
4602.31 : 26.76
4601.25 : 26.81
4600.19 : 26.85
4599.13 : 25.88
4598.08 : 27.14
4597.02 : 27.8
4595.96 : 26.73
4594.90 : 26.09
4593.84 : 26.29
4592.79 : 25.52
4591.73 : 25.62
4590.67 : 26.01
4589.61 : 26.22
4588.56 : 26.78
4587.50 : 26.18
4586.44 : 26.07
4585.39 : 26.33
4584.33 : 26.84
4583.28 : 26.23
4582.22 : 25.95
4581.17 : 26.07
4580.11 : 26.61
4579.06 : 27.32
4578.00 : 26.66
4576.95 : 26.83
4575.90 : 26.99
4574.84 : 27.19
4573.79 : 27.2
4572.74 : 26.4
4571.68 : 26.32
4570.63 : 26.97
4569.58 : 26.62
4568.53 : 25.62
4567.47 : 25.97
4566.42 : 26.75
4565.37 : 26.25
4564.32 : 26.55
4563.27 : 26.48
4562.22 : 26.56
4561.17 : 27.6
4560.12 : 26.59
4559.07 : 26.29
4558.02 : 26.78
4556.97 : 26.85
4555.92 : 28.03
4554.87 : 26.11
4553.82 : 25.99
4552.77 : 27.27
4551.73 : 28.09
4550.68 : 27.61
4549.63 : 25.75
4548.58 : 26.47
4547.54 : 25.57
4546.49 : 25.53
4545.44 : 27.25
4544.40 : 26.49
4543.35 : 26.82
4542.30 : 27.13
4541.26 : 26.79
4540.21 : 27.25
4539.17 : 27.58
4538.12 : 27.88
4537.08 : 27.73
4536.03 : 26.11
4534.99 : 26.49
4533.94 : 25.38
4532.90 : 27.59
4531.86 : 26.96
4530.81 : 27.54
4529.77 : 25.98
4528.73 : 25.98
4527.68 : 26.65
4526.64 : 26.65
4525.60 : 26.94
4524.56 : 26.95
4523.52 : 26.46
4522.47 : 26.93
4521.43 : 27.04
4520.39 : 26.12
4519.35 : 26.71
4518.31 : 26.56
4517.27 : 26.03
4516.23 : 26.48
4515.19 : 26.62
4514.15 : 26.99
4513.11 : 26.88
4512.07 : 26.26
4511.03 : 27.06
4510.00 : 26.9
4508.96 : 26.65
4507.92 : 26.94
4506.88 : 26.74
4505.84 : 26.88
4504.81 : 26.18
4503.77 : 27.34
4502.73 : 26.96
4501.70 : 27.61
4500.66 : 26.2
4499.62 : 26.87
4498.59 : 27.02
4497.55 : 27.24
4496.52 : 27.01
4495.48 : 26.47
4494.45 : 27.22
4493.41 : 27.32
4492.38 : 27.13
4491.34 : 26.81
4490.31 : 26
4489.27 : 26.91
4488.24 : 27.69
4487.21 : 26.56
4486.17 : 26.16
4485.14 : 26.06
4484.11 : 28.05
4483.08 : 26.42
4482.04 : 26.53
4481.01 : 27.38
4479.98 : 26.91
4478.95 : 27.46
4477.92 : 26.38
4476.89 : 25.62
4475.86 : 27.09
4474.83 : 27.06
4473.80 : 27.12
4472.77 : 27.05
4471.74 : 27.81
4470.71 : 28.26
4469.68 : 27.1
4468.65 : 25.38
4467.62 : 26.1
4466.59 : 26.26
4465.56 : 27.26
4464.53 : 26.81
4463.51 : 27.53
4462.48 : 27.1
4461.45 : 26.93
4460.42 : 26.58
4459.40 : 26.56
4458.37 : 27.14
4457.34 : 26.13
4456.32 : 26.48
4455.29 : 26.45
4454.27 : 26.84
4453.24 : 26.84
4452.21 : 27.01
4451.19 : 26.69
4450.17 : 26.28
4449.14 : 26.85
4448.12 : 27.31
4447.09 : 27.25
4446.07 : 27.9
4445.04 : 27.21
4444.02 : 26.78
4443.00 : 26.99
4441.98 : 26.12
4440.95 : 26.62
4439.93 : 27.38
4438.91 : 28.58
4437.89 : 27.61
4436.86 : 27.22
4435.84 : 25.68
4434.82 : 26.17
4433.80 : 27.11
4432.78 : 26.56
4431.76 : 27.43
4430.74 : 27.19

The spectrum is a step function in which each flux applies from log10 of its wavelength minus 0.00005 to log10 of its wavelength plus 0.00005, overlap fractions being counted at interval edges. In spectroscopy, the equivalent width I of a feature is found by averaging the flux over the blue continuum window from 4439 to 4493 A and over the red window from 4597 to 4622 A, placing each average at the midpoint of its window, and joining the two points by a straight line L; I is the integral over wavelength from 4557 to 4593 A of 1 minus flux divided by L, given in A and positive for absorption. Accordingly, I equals 0.3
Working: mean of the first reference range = 26.9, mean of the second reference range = 26.7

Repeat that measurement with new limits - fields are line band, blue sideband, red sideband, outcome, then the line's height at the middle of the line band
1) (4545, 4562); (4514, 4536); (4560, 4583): -0.08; 26.6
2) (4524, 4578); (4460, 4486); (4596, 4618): 0.08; 26.8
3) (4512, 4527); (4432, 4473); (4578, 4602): 0.01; 26.7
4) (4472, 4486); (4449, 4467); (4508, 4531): -0.07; 26.7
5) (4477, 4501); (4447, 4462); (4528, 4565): -0.09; 26.7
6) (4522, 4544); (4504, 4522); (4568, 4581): -0.14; 26.7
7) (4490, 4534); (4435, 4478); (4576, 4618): -0.04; 26.7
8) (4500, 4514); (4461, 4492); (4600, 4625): -0.02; 26.8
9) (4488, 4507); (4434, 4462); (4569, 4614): -0.11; 26.8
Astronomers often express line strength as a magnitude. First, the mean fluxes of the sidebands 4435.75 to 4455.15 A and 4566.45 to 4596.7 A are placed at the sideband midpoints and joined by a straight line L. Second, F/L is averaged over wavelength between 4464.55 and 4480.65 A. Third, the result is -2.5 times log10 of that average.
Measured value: 0.00 mag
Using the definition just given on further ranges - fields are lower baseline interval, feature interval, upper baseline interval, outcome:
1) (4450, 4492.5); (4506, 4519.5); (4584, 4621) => 0.00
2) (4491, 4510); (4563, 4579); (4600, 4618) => 0.01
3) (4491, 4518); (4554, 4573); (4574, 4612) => 0.00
